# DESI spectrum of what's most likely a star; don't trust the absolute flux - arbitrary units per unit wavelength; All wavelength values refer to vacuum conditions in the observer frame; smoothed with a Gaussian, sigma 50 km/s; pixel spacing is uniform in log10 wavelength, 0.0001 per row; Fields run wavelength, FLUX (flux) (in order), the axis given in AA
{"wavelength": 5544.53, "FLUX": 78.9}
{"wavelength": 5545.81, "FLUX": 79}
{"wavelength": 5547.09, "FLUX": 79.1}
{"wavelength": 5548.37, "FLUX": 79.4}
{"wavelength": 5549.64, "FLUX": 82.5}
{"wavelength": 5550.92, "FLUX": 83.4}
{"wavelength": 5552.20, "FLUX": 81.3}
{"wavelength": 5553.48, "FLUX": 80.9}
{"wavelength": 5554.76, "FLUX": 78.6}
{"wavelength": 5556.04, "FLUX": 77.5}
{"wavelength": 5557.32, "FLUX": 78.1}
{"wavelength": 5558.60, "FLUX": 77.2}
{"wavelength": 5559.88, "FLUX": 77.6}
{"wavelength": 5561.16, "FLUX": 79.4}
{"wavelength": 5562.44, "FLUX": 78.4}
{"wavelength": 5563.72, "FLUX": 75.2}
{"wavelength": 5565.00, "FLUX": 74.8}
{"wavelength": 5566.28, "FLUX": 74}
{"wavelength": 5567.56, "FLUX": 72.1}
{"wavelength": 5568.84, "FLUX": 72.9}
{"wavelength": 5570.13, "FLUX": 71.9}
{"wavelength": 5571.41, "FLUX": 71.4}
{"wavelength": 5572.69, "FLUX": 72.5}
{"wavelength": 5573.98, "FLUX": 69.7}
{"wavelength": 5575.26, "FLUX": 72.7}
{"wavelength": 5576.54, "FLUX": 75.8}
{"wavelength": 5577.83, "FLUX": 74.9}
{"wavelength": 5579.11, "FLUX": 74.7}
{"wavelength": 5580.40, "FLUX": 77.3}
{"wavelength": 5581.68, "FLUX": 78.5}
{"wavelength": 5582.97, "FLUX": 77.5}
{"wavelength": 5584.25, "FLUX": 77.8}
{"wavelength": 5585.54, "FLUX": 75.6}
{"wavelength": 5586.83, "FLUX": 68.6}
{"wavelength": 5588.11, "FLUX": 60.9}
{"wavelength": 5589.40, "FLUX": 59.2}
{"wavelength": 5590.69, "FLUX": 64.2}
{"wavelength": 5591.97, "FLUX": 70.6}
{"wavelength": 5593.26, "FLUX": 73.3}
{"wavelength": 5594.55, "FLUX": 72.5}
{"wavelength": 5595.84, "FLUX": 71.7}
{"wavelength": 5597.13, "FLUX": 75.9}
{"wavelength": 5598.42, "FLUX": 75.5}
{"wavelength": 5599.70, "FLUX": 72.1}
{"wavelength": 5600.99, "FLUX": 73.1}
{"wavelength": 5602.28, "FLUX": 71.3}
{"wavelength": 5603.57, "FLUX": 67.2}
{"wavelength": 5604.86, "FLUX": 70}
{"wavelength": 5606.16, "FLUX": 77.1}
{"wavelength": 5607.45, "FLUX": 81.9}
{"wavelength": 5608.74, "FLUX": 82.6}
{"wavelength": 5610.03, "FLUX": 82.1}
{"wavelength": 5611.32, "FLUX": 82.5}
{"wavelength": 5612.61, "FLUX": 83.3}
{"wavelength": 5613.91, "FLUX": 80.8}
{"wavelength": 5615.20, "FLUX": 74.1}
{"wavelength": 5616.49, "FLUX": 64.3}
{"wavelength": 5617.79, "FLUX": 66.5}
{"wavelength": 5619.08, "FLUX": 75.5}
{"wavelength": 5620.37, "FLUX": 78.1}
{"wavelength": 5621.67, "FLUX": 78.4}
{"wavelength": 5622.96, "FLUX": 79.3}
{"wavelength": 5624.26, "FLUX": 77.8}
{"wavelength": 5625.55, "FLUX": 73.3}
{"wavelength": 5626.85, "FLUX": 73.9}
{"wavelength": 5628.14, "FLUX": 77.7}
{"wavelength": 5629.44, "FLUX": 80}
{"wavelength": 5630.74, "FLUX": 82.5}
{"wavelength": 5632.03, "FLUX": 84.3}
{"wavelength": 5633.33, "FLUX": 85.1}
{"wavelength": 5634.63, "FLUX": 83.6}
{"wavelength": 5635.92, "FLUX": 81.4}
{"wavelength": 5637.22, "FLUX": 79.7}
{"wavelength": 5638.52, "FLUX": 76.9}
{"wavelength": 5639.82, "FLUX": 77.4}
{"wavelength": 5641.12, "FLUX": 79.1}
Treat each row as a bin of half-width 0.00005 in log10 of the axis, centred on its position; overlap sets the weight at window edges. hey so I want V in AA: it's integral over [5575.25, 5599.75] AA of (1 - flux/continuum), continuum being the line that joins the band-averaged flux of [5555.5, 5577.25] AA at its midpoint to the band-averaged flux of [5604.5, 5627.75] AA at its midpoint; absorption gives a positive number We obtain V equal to 1.03 AA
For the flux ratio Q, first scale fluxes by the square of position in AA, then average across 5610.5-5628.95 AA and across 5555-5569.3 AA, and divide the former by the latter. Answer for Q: 1.0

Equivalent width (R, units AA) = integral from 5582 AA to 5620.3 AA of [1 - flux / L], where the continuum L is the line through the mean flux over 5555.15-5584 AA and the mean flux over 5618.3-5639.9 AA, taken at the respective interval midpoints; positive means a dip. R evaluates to 1.9 AA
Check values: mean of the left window 75.3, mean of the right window 79.1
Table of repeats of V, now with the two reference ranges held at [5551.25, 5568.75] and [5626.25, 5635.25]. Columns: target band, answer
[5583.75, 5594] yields 1.3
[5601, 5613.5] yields 0.4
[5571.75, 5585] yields 0.5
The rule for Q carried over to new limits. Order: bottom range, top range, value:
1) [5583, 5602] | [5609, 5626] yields 1.09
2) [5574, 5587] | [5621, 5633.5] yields 1.07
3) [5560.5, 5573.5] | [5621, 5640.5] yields 1.09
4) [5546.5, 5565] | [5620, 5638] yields 1.03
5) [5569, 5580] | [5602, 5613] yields 1.08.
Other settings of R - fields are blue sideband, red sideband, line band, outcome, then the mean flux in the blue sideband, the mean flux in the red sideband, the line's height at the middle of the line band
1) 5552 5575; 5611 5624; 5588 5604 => 1.2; 75.6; 76.1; 75.9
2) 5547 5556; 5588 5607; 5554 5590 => 1.0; 80.6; 70.7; 76.2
